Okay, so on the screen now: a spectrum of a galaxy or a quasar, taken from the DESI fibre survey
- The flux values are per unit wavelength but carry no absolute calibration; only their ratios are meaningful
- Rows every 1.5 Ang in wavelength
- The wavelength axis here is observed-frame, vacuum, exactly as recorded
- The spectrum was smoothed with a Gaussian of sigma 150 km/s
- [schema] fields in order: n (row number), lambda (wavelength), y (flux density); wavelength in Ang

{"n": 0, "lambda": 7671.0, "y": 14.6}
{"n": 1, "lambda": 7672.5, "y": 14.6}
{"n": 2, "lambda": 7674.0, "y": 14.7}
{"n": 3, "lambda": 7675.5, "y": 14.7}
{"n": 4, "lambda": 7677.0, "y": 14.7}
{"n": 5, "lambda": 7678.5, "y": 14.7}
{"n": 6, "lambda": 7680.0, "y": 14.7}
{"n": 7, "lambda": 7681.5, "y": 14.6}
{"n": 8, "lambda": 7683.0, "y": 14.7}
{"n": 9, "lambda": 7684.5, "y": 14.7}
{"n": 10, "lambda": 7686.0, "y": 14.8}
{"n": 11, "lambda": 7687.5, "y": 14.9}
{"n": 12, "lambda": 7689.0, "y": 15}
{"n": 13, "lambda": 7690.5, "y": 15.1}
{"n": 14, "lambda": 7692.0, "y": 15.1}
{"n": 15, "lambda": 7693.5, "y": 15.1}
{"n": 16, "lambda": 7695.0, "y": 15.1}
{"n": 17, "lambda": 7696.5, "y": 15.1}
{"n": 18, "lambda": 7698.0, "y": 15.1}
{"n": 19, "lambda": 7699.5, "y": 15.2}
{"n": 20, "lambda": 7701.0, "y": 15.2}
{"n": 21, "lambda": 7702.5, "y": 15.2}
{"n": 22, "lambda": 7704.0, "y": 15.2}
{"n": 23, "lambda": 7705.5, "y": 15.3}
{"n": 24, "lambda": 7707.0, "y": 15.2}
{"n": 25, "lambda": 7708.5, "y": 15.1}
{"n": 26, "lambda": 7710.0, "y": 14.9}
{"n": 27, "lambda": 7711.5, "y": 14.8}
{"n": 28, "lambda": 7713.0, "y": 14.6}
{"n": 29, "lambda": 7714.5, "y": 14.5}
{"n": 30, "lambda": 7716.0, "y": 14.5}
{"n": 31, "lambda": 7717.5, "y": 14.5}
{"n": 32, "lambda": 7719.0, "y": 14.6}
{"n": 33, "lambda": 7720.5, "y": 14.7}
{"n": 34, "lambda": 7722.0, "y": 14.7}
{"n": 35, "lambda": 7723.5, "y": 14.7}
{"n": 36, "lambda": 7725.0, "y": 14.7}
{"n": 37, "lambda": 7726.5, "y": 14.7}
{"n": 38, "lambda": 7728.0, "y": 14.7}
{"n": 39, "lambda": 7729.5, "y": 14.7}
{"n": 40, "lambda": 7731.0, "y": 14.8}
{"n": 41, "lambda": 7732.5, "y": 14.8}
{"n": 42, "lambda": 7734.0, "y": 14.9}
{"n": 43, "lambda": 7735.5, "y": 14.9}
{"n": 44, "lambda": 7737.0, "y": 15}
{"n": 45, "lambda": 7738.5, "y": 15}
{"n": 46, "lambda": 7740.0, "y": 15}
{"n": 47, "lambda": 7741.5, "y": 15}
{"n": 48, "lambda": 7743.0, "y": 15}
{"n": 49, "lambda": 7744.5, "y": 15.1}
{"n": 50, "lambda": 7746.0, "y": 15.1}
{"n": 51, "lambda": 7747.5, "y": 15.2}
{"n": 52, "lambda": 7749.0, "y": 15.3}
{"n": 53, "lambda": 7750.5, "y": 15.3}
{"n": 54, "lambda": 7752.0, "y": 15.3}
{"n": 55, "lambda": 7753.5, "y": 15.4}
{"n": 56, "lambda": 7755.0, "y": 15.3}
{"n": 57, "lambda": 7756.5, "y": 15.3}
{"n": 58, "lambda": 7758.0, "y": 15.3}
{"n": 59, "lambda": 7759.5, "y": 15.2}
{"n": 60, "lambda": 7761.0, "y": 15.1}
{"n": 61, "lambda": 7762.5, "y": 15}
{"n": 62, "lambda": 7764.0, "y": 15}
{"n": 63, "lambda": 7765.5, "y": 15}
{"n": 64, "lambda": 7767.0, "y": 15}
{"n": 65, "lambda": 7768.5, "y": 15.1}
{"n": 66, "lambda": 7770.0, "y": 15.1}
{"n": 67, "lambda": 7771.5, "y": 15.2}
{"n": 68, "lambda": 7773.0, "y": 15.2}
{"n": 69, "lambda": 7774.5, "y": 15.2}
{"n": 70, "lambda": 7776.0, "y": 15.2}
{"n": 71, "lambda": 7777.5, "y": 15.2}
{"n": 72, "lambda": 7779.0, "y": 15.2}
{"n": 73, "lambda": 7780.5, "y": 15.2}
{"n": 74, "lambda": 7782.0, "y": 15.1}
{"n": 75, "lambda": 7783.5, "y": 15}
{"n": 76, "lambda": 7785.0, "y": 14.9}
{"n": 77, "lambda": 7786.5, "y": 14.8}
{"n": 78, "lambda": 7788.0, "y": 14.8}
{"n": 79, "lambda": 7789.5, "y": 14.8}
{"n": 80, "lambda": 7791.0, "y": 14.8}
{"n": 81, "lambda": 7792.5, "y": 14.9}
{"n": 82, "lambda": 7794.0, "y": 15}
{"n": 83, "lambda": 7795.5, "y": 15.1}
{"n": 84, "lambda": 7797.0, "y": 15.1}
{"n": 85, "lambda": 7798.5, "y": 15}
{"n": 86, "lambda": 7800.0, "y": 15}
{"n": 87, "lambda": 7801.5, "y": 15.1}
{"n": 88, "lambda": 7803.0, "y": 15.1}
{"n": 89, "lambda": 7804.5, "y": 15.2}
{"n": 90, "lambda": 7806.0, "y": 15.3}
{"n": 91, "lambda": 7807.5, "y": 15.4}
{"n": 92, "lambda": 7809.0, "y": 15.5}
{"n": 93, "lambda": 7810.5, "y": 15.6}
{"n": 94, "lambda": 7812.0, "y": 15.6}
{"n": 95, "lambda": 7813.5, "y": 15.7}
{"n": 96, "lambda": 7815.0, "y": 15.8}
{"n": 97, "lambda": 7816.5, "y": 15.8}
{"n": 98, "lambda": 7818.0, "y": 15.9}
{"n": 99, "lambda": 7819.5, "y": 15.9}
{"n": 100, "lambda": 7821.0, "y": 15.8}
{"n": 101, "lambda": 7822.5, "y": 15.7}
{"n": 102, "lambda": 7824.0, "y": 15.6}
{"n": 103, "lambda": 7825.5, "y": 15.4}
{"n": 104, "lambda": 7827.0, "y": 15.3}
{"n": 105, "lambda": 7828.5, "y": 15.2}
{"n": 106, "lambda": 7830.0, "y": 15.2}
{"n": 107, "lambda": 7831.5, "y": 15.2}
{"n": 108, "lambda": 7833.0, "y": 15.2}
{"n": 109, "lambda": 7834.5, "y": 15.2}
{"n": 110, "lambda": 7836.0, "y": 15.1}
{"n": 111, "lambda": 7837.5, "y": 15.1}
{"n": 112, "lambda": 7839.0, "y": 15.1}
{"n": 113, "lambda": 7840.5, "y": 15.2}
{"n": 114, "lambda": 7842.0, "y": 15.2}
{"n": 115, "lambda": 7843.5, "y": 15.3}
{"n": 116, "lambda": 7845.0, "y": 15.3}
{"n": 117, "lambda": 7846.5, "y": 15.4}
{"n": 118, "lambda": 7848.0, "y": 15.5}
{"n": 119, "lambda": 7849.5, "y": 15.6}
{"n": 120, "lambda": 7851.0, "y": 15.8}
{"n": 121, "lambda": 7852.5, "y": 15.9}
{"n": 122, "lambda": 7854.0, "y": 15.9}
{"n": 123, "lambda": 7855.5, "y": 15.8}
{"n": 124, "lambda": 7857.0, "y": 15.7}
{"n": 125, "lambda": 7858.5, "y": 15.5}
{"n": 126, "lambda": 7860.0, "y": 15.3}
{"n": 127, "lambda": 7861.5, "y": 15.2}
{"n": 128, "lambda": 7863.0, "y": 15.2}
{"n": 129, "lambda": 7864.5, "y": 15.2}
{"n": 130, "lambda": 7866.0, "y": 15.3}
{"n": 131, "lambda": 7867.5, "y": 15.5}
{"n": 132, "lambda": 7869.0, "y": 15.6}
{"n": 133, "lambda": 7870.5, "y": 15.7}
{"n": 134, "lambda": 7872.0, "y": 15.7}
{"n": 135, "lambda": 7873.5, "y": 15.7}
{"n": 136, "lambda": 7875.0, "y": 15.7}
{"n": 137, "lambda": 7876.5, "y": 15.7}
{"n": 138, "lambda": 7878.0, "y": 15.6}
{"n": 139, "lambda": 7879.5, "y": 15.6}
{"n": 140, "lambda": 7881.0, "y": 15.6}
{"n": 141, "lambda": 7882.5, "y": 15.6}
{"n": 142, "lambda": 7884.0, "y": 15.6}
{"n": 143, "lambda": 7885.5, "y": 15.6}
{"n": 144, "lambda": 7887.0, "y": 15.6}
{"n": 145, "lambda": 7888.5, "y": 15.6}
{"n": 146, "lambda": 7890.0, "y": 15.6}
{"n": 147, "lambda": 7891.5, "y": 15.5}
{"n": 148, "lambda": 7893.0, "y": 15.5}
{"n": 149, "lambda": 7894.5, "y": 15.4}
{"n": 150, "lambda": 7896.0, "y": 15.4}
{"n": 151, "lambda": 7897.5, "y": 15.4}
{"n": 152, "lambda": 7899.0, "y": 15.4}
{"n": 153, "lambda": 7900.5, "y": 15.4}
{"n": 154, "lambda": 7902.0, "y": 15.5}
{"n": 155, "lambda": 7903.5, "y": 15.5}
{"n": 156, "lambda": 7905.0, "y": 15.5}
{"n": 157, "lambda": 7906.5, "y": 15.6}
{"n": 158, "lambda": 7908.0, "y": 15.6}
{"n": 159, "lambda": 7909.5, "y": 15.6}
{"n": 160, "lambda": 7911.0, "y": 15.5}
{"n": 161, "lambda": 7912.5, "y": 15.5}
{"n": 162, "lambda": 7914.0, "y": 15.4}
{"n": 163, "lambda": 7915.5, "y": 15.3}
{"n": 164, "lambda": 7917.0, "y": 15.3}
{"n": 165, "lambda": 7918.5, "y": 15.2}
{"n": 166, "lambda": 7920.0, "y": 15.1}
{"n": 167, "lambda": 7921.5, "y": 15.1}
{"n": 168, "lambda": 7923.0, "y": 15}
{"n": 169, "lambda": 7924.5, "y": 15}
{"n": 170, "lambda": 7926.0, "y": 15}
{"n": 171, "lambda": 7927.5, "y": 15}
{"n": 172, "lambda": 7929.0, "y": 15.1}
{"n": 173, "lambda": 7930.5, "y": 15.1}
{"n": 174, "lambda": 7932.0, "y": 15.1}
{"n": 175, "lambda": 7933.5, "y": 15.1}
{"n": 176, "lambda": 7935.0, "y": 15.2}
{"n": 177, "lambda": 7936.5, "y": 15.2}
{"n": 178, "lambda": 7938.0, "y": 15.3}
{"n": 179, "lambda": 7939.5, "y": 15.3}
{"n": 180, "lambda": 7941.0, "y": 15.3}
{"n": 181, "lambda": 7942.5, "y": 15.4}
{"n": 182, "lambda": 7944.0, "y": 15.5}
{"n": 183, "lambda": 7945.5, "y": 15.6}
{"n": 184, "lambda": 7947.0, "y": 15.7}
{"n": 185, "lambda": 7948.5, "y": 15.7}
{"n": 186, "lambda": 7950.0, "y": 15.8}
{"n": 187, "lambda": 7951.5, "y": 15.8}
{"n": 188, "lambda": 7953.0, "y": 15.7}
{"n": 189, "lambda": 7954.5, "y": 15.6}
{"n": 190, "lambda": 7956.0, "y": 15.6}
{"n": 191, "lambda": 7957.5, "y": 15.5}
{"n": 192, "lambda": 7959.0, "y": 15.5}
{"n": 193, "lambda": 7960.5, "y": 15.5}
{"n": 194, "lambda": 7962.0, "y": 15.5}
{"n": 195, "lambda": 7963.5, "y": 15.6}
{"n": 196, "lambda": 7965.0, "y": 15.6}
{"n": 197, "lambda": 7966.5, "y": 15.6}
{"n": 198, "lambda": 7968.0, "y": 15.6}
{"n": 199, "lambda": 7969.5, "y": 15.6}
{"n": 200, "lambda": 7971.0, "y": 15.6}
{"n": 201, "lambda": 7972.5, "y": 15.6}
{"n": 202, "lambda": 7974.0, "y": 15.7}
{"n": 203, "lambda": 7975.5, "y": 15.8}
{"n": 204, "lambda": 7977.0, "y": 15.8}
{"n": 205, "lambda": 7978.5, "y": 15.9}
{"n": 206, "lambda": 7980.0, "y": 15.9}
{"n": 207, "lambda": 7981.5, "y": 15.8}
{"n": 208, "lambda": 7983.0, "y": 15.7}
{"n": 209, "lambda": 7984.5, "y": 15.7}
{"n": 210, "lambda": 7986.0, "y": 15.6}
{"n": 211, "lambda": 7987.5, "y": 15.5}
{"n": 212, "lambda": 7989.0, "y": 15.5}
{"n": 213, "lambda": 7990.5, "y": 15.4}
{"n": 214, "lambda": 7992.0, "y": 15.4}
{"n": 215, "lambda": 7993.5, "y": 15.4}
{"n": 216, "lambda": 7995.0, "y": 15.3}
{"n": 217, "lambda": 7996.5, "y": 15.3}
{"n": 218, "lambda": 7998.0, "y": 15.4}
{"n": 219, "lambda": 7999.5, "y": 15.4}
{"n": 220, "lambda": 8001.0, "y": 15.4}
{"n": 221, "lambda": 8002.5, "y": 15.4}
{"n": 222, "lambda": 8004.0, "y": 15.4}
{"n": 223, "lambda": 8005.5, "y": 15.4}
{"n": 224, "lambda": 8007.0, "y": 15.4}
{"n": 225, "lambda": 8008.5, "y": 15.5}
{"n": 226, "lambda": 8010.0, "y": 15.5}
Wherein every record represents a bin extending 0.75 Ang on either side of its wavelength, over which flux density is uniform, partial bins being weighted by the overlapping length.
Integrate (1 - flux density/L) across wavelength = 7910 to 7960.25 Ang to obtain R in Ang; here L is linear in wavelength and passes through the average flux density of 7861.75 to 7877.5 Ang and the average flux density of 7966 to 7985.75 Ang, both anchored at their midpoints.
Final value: 0.9 Ang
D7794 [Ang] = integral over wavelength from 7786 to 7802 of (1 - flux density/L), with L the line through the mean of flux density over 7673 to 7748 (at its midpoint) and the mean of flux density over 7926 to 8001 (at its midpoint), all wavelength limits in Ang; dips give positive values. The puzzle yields 0.2 Ang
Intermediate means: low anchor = 14.9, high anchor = 15.5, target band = 14.9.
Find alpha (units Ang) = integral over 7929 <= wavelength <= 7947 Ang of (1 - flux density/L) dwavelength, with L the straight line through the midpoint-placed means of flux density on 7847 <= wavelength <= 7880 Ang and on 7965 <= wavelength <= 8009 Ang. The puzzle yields 0.3 Ang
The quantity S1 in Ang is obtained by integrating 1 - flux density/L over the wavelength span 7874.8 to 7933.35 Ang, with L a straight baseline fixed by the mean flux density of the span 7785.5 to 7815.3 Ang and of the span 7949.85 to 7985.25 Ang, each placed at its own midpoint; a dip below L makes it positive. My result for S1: 0.3 Ang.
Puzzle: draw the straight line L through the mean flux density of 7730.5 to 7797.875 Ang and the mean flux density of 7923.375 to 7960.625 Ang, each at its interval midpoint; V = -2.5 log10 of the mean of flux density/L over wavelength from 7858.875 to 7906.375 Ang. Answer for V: -0.02 mag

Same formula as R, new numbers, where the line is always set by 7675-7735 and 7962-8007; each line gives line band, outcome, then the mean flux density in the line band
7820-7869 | -0.6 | 15.4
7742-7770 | -0.3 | 15.2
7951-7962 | -0.1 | 15.6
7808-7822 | -0.5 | 15.7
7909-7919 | 0.0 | 15.4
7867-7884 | -0.4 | 15.6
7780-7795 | 0.1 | 14.9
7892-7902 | -0.1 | 15.4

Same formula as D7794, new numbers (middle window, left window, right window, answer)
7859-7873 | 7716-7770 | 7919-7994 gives -0.1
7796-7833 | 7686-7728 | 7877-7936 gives -0.6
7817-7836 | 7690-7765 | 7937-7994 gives -0.3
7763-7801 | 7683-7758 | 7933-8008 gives 0.2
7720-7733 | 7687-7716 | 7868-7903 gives 0.3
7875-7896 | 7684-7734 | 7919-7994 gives -0.4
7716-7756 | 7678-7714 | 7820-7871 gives 0.4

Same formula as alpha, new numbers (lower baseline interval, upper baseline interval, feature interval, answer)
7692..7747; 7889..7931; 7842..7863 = -0.44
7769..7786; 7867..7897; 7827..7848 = 0.24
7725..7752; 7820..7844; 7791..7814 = -0.03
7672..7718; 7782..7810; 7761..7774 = -0.06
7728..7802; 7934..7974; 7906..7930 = 0.28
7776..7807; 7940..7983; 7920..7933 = 0.38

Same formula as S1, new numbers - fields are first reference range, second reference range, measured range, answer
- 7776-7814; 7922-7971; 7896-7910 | -0.15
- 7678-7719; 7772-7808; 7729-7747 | 0.04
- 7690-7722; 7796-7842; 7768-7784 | 0.06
